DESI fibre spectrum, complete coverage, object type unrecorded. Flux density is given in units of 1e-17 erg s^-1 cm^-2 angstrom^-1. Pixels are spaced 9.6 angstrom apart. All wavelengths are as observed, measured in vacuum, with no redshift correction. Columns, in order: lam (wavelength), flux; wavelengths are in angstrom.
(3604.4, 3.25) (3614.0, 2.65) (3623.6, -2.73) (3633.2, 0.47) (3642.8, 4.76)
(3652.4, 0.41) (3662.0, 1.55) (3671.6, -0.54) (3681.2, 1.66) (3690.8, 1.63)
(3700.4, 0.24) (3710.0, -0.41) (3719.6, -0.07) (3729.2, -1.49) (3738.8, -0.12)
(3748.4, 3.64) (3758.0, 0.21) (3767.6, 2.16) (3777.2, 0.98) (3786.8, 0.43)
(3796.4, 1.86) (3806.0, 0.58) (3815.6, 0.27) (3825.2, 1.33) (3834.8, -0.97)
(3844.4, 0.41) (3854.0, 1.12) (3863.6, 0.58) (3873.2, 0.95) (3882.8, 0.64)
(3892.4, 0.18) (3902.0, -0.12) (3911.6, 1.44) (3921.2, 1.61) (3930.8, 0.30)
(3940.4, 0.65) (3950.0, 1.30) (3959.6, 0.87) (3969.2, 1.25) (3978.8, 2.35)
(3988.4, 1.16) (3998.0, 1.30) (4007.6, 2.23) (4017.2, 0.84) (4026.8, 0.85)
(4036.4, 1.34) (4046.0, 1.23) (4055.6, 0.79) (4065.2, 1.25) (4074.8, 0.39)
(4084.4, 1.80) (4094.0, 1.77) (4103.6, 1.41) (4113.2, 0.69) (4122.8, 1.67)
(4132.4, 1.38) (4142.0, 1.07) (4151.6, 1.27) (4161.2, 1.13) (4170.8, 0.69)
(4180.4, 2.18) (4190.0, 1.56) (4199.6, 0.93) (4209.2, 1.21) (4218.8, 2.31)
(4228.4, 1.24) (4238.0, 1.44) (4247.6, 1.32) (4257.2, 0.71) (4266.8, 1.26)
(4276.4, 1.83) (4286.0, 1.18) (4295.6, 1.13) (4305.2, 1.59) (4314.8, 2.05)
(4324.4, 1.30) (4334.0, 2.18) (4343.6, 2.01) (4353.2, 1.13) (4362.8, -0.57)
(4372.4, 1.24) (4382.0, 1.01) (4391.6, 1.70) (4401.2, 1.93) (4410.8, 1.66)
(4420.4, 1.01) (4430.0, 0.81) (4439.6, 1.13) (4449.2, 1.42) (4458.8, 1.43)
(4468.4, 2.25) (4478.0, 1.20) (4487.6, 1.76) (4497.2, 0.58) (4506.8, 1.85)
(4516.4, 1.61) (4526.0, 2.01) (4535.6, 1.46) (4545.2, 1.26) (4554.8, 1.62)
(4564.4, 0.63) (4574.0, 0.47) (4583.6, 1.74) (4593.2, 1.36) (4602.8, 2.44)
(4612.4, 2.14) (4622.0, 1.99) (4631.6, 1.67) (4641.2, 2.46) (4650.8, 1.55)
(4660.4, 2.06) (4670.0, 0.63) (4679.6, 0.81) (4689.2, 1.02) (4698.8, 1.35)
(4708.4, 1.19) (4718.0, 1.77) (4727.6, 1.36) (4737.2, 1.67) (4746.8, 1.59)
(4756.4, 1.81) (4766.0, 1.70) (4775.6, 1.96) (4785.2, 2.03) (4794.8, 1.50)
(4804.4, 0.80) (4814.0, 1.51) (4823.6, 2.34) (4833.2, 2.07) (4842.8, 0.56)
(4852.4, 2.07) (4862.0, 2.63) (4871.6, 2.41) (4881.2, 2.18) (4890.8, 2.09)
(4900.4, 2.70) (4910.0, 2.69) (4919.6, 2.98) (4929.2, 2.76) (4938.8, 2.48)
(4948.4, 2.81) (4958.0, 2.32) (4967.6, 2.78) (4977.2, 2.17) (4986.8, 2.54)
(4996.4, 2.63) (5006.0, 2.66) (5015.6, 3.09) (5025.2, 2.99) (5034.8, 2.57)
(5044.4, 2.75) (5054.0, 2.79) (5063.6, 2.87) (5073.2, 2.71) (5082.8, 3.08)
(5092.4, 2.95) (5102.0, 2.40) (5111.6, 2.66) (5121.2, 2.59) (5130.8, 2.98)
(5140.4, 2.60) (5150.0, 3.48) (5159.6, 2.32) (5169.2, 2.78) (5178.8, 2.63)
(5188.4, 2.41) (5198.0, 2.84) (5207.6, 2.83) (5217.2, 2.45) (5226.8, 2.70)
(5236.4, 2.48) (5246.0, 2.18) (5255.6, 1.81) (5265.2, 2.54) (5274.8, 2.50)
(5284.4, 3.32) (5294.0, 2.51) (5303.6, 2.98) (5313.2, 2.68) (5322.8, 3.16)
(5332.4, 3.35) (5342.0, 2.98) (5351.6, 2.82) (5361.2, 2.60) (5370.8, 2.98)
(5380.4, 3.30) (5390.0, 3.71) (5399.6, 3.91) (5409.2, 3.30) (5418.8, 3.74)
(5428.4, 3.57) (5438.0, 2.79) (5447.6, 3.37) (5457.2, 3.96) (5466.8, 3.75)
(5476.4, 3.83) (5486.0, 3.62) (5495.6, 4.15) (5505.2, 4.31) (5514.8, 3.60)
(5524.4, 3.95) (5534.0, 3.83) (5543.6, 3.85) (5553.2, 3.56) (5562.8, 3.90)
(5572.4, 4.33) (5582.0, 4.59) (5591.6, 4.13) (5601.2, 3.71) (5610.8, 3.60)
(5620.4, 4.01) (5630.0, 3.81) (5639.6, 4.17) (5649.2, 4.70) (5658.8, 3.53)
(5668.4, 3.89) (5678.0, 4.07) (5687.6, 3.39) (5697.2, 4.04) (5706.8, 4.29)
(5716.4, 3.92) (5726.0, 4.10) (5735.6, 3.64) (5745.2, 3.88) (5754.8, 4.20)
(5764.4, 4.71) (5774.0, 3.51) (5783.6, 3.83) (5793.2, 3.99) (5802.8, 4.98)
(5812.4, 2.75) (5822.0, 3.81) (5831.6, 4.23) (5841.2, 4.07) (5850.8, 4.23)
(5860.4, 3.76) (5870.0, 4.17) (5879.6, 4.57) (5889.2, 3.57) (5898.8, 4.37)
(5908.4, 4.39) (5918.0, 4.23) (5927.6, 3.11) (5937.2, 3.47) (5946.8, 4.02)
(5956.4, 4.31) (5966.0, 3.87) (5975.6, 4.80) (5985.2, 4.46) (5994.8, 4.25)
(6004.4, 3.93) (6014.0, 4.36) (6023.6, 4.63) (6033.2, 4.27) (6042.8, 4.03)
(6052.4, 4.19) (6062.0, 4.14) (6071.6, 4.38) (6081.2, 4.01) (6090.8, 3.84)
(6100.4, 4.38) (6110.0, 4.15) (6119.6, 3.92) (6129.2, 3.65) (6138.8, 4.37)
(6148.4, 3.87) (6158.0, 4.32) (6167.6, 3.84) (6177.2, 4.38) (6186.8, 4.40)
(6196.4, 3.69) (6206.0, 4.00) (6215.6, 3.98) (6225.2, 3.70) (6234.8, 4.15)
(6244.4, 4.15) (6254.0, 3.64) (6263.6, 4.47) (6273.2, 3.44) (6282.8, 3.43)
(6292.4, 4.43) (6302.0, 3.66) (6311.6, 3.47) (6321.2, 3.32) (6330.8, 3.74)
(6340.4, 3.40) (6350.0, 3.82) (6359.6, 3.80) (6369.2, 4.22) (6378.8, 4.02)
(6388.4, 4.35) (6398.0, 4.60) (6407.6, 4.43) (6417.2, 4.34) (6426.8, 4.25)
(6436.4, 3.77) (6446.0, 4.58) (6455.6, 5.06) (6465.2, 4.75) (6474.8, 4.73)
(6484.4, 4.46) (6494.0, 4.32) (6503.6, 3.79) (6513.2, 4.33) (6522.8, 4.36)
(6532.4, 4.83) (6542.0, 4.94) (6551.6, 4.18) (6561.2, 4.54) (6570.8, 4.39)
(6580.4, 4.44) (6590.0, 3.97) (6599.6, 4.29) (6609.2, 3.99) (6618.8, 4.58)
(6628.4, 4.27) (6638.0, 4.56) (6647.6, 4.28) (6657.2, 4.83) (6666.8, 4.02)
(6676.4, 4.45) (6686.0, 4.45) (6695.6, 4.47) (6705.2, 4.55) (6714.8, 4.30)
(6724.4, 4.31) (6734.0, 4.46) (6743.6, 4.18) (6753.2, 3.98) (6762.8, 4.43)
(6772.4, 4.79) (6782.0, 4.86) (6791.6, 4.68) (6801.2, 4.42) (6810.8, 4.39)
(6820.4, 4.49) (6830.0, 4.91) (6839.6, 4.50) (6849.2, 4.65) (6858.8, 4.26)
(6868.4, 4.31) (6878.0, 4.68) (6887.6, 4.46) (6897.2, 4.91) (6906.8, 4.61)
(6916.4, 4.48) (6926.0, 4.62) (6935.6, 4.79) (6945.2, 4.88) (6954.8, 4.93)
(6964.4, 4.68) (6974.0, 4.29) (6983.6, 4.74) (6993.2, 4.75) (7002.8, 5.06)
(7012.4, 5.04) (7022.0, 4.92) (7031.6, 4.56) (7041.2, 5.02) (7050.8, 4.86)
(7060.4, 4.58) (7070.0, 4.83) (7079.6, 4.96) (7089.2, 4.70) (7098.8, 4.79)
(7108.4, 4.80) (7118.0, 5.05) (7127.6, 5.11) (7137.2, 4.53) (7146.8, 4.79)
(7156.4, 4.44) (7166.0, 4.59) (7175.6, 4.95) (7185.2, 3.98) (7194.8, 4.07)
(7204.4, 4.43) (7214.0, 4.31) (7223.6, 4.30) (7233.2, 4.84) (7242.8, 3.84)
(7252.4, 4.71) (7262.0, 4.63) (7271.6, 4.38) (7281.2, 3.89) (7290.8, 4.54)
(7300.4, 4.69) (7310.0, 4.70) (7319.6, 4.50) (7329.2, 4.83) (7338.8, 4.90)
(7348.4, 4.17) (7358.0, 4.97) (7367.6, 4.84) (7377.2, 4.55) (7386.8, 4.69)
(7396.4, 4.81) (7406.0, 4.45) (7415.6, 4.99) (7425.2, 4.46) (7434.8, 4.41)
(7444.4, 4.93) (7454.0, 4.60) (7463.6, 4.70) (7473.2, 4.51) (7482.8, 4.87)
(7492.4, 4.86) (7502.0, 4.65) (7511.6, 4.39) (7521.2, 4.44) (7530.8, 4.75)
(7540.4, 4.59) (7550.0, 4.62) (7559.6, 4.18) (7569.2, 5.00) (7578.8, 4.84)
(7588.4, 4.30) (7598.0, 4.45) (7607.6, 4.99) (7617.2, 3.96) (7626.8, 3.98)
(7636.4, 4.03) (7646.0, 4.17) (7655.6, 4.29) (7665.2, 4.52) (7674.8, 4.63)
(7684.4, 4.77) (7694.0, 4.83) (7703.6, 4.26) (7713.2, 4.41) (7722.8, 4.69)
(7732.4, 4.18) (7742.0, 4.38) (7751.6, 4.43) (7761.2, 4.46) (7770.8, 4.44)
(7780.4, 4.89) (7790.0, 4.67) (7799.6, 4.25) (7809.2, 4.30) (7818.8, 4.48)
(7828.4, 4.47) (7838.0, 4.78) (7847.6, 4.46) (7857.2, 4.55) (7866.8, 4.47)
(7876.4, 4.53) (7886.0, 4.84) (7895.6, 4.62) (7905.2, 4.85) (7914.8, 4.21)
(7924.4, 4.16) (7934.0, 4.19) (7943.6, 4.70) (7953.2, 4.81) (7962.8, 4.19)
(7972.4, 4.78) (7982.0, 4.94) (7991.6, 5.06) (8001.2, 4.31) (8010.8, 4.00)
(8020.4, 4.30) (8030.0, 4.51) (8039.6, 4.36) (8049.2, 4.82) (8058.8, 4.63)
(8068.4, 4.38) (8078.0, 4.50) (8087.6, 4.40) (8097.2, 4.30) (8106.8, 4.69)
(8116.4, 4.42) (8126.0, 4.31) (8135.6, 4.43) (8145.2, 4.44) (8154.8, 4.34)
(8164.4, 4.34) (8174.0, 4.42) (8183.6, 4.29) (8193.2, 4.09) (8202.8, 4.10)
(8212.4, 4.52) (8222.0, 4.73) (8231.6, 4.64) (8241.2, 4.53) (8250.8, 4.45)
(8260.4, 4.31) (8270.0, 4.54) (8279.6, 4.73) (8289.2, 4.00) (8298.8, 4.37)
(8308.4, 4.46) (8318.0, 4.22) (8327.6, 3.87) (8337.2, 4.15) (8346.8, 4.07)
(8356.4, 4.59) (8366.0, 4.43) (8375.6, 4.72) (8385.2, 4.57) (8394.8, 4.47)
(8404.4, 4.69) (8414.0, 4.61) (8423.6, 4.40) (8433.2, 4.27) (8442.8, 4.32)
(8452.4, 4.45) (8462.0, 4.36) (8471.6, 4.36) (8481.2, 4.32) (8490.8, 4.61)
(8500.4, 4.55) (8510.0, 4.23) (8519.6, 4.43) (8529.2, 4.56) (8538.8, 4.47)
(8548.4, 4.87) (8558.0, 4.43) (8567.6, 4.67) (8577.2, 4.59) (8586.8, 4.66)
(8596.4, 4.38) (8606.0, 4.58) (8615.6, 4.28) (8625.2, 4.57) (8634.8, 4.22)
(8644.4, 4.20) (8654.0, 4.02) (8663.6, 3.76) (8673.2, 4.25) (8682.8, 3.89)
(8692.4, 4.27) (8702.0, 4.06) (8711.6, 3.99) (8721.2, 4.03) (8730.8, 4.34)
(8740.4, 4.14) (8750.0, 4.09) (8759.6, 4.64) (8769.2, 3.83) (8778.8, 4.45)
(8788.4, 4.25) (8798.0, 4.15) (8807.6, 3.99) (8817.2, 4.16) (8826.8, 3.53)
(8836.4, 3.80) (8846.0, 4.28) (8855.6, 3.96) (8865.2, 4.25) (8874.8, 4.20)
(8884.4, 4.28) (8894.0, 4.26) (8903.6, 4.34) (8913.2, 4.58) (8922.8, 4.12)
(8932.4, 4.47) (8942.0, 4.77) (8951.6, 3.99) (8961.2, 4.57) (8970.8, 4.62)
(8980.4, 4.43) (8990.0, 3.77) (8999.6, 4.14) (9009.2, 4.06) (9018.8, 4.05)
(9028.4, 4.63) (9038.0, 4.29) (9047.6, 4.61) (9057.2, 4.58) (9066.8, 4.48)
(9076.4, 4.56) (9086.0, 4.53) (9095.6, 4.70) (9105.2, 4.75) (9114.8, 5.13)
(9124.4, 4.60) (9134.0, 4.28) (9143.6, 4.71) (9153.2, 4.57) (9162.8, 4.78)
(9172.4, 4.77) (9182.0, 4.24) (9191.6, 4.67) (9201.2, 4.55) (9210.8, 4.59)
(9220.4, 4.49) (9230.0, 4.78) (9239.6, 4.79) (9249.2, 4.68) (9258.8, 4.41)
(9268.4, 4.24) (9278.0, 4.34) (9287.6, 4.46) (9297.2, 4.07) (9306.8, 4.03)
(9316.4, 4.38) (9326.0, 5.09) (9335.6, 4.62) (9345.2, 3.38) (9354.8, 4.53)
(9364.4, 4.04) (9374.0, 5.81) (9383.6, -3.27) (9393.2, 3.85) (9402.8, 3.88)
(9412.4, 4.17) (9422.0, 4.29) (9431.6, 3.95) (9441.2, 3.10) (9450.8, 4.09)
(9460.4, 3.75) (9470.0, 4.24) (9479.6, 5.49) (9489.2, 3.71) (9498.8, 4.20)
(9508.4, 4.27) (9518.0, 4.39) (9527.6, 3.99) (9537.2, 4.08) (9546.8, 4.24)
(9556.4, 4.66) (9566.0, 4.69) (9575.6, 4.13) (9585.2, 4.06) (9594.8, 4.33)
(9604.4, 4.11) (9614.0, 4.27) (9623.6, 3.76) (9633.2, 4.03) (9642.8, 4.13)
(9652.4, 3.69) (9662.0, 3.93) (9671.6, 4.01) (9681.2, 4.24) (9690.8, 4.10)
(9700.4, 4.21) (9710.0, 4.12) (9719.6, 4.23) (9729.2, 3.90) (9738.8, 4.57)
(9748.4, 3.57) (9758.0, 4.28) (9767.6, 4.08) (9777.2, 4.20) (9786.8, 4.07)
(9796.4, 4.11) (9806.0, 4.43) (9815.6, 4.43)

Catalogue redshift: 0.220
